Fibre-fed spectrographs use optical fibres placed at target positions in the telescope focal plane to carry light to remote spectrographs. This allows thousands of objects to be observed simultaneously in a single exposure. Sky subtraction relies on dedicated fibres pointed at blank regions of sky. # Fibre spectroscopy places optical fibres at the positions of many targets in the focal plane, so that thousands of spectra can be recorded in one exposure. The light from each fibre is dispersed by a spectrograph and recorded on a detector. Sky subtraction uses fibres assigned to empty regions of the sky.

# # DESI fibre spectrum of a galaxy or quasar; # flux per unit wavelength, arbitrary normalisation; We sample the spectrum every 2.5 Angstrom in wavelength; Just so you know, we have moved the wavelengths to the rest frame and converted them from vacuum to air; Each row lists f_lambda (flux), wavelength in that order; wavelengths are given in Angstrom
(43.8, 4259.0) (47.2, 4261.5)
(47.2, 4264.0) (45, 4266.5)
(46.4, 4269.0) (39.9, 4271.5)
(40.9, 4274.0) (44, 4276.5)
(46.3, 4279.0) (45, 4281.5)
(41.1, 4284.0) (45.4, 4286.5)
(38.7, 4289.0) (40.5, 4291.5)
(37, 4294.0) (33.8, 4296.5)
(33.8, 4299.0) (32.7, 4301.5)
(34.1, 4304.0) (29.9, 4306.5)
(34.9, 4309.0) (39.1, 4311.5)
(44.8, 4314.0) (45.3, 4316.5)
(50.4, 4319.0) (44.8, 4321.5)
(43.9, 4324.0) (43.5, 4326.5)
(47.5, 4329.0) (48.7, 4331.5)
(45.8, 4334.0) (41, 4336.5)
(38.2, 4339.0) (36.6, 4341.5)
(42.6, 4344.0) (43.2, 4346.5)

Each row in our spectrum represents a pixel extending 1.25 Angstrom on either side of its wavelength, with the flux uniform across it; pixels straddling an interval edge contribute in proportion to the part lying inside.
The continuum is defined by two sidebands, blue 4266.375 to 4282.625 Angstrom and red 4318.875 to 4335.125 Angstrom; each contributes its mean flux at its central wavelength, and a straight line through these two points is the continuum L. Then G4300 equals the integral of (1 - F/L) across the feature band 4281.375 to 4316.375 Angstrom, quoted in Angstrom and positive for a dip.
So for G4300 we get 5.42 Angstrom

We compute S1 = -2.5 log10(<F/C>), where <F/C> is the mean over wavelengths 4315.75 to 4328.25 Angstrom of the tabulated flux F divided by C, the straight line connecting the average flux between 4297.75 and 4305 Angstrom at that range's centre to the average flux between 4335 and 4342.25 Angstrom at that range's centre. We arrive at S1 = -0.24 mag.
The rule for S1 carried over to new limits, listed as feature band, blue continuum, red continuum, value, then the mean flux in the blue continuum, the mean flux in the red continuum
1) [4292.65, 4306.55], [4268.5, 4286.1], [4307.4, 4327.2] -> 0.263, 43.3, 43.1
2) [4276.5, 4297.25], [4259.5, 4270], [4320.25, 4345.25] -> 0.100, 46.3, 43.3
